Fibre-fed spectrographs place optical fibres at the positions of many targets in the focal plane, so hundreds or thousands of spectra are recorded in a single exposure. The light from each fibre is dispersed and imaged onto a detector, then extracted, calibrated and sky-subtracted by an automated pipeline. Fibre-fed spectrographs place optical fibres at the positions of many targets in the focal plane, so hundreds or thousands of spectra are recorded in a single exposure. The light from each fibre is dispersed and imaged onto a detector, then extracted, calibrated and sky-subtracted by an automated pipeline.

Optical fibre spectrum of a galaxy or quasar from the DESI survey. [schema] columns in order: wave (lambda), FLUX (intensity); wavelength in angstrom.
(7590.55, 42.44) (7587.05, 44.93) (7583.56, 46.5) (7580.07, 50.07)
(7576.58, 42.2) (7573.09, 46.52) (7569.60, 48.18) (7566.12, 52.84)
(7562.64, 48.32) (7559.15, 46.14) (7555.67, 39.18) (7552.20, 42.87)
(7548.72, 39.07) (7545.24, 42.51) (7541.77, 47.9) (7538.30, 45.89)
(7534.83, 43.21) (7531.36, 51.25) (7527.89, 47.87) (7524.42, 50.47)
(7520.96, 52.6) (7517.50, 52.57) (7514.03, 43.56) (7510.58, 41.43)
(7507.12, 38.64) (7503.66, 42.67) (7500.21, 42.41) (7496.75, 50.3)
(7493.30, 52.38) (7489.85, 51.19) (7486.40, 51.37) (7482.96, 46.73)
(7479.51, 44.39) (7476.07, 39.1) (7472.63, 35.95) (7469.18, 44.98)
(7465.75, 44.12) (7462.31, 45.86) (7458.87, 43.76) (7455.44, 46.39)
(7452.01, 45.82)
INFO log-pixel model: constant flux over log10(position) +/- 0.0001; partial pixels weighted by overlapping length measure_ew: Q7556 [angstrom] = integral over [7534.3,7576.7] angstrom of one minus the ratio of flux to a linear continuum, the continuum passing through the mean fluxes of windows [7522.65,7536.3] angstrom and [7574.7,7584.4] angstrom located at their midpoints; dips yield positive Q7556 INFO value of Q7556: 1.85 angstrom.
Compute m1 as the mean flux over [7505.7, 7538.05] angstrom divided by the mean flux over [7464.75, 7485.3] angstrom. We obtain 1.10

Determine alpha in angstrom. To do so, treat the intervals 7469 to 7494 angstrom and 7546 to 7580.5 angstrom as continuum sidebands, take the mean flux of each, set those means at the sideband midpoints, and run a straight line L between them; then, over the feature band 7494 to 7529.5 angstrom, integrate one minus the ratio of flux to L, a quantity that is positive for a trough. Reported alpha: -0.77 angstrom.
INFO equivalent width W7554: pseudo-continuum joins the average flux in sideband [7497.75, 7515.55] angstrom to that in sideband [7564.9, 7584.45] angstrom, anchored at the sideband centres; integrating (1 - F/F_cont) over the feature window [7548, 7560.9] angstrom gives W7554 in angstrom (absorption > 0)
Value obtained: 1.1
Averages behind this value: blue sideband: 42.1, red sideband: 47.6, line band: 42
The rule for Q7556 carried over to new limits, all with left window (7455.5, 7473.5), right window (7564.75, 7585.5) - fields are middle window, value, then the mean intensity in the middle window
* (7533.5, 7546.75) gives 0.4 angstrom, 45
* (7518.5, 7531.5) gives -1.4 angstrom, 50.6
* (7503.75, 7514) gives 0.9 angstrom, 41.1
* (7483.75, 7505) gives -1.8 angstrom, 48.4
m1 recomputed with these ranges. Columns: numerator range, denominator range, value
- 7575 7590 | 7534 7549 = 1.03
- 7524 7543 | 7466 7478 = 1.17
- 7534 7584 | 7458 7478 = 1.08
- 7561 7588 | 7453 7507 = 1.05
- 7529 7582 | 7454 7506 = 1.01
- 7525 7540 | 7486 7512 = 1.03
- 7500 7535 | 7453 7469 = 1.03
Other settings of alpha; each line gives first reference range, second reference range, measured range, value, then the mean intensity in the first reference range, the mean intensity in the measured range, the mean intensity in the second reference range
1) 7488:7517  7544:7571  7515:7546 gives -2.1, 45.6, 48.3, 44.9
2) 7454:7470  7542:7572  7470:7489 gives 0.5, 45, 43.9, 45.1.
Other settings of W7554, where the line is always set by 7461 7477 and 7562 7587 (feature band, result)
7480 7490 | -1.4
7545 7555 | 1.1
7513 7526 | -1.6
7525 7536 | -0.7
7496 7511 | 0.4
